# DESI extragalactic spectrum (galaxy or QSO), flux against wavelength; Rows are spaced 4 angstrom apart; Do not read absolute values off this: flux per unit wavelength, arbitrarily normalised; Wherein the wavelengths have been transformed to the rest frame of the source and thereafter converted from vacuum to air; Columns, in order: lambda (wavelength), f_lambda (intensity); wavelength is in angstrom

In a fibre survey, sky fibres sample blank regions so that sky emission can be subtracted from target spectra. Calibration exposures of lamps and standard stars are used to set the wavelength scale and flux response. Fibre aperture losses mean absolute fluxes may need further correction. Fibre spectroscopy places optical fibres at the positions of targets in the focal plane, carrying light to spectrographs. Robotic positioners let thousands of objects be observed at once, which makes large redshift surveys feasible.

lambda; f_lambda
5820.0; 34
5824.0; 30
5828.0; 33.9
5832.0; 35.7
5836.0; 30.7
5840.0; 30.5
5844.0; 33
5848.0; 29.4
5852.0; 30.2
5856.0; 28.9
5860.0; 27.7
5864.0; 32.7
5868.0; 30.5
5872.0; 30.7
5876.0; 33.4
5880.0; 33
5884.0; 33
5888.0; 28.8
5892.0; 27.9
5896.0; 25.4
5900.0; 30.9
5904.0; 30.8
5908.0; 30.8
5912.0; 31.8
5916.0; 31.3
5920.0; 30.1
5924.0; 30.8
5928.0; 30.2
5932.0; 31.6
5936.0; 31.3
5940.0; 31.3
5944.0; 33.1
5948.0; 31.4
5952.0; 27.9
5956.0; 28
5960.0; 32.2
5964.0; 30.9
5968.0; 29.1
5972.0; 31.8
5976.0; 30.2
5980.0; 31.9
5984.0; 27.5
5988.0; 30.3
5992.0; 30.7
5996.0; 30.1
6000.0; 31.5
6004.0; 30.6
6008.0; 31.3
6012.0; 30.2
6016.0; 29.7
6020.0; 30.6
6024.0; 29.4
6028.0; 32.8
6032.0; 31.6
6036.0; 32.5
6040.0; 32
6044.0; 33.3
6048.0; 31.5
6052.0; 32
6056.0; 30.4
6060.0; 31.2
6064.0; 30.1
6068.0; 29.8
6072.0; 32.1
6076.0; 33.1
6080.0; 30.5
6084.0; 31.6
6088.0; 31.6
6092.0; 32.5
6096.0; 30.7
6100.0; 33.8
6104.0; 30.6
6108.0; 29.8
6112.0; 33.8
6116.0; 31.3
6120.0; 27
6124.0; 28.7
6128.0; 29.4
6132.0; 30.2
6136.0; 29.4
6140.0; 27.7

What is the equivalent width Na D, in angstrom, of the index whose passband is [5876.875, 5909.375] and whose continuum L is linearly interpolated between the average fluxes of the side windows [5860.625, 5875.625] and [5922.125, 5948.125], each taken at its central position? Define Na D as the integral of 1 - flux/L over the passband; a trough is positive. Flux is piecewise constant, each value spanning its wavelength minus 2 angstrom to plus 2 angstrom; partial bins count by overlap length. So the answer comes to 1.13 angstrom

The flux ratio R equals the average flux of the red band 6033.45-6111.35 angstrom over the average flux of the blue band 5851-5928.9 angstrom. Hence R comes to 1.0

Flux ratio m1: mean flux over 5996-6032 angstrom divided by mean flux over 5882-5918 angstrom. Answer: 1.02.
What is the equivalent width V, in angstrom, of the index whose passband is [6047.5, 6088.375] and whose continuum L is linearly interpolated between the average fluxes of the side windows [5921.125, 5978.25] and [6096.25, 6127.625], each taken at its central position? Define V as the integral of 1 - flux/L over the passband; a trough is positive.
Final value -0.8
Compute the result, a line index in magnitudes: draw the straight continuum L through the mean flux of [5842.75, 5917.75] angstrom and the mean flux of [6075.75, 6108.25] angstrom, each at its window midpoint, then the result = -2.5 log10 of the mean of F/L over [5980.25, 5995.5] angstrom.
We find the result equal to 0.044 mag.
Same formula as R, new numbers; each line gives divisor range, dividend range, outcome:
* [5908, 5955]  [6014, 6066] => 1.01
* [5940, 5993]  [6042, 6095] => 1.04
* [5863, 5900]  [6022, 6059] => 1.04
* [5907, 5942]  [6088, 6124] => 1.00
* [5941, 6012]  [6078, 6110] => 1.03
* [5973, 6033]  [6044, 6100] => 1.03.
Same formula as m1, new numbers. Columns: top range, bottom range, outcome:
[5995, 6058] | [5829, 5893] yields 1.00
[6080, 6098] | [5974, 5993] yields 1.05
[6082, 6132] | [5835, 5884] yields 1.00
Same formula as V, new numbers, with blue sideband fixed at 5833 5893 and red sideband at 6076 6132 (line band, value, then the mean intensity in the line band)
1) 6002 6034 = 0.1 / 30.8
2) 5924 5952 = -0.3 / 31.2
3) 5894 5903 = 0.7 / 28.4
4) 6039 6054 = -0.6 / 32.2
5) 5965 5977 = 0.2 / 30.4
